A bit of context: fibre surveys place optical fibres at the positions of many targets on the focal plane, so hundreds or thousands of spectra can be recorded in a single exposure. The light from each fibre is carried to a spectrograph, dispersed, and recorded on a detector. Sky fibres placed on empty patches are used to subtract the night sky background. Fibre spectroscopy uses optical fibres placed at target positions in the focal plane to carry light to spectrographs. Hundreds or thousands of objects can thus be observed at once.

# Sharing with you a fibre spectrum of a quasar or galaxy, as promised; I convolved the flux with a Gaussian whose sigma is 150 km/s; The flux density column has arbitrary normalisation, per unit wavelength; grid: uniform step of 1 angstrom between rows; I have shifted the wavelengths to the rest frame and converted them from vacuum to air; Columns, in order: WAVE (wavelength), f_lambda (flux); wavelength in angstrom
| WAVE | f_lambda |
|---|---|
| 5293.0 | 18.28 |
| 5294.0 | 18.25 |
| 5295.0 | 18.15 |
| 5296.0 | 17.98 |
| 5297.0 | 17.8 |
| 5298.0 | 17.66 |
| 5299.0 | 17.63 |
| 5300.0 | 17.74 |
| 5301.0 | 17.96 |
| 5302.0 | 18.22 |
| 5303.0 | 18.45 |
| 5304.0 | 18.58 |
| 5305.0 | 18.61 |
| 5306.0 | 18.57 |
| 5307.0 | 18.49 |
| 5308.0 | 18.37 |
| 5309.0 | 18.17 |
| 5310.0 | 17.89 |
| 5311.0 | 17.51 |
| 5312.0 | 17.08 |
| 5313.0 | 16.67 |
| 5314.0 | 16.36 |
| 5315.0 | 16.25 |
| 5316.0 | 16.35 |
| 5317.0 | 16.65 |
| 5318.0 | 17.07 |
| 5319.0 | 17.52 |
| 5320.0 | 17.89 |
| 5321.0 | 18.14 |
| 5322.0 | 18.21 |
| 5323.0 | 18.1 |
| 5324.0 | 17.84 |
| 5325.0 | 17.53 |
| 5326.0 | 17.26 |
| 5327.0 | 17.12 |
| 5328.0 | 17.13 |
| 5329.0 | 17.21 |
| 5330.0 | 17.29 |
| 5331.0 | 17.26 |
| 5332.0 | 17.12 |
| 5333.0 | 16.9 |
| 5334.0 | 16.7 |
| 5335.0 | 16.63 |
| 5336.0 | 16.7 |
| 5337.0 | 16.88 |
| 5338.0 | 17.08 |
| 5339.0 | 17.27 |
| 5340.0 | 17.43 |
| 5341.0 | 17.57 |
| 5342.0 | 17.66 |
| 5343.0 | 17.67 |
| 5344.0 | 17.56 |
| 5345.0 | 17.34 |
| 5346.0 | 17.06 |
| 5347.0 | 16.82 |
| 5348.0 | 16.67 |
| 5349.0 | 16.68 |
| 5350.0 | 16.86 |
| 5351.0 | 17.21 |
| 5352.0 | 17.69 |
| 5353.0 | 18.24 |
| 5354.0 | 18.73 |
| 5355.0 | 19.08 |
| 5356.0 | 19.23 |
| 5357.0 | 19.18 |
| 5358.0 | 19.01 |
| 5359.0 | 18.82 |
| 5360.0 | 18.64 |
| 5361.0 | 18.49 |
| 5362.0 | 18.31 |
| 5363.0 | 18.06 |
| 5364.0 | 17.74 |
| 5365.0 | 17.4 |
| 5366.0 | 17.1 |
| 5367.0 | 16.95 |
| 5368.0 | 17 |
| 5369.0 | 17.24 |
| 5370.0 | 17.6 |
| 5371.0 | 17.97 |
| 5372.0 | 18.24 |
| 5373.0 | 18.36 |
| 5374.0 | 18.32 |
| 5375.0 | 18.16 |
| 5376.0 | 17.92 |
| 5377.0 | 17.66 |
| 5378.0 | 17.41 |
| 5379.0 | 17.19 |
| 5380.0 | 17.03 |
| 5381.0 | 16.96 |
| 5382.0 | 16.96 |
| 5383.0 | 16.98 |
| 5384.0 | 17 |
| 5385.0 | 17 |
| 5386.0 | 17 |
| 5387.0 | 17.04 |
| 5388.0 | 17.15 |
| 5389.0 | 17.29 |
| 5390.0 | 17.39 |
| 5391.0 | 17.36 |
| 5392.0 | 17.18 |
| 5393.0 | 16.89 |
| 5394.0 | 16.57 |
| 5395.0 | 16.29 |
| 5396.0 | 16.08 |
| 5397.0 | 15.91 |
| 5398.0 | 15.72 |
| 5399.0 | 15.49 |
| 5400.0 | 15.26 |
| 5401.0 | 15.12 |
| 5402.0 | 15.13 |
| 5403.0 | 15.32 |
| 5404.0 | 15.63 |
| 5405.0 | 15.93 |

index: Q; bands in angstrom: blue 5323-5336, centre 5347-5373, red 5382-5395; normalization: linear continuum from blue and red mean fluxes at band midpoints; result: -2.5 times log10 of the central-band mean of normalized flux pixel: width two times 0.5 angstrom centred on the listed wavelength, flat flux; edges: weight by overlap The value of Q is -0.05 mag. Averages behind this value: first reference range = 17.2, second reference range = 17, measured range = 17.9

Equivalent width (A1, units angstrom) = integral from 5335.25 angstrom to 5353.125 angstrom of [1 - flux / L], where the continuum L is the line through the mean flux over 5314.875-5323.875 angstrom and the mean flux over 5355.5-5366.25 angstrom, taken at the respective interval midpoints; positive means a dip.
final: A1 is 0.8 angstrom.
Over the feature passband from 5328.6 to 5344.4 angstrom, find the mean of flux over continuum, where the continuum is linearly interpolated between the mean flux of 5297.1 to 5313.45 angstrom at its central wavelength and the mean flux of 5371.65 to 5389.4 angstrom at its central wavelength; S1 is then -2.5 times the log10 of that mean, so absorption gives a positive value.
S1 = 0.04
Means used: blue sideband 18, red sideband 17.4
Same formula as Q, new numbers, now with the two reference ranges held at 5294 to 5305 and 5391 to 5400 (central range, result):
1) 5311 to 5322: 0.04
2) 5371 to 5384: -0.06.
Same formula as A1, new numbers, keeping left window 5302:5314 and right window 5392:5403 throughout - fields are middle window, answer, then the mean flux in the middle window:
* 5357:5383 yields -2.0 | 17.8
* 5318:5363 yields -1.1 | 17.6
